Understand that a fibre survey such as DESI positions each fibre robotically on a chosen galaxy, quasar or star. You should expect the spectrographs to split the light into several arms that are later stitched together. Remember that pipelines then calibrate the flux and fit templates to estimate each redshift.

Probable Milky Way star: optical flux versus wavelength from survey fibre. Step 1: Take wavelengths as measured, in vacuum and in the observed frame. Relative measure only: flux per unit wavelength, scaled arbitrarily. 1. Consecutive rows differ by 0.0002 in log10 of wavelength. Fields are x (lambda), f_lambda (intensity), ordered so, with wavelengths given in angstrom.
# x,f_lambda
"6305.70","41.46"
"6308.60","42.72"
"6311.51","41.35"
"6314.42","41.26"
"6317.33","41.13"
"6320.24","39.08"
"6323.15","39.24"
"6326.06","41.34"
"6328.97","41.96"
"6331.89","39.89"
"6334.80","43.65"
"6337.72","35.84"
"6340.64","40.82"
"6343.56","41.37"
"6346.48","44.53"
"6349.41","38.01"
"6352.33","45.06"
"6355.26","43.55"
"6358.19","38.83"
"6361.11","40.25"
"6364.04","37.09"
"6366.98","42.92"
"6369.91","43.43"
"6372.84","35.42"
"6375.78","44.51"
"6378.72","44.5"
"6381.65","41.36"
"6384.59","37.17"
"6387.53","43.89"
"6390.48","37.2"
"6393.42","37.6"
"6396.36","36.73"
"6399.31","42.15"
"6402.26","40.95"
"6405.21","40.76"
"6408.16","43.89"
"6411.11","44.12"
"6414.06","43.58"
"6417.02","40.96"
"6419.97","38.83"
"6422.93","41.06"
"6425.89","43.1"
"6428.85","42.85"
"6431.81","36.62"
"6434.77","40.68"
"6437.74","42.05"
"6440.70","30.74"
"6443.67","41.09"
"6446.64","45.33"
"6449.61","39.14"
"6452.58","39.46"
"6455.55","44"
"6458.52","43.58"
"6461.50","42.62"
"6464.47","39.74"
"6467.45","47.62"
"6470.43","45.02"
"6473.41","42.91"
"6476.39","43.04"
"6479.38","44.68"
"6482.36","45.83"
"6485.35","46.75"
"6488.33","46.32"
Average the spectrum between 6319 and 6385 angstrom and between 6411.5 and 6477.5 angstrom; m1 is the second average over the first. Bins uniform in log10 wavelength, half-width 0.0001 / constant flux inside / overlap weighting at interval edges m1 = 1.0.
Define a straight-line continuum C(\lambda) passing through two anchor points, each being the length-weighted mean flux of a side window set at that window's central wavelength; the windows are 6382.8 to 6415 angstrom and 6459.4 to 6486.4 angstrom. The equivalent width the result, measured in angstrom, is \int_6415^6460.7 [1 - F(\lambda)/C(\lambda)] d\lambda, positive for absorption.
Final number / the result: 2.0 angstrom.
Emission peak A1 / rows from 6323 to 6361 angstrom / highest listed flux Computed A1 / 45.06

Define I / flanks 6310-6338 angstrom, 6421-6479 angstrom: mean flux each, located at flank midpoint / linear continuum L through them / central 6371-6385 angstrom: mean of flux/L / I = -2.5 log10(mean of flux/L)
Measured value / 0.00 mag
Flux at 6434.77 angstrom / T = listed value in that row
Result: 40.68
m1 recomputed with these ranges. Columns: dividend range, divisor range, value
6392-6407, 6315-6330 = 0.98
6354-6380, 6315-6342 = 1.02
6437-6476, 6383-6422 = 1.03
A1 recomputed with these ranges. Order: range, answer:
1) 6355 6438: 44.51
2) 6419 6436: 43.1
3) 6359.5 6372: 43.43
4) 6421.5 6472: 47.62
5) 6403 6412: 44.12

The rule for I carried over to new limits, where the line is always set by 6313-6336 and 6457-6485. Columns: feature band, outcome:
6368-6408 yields 0.044 mag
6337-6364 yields 0.016 mag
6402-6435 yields 0.036 mag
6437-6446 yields 0.135 mag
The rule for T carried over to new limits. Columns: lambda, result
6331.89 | 39.89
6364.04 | 37.09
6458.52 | 43.58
